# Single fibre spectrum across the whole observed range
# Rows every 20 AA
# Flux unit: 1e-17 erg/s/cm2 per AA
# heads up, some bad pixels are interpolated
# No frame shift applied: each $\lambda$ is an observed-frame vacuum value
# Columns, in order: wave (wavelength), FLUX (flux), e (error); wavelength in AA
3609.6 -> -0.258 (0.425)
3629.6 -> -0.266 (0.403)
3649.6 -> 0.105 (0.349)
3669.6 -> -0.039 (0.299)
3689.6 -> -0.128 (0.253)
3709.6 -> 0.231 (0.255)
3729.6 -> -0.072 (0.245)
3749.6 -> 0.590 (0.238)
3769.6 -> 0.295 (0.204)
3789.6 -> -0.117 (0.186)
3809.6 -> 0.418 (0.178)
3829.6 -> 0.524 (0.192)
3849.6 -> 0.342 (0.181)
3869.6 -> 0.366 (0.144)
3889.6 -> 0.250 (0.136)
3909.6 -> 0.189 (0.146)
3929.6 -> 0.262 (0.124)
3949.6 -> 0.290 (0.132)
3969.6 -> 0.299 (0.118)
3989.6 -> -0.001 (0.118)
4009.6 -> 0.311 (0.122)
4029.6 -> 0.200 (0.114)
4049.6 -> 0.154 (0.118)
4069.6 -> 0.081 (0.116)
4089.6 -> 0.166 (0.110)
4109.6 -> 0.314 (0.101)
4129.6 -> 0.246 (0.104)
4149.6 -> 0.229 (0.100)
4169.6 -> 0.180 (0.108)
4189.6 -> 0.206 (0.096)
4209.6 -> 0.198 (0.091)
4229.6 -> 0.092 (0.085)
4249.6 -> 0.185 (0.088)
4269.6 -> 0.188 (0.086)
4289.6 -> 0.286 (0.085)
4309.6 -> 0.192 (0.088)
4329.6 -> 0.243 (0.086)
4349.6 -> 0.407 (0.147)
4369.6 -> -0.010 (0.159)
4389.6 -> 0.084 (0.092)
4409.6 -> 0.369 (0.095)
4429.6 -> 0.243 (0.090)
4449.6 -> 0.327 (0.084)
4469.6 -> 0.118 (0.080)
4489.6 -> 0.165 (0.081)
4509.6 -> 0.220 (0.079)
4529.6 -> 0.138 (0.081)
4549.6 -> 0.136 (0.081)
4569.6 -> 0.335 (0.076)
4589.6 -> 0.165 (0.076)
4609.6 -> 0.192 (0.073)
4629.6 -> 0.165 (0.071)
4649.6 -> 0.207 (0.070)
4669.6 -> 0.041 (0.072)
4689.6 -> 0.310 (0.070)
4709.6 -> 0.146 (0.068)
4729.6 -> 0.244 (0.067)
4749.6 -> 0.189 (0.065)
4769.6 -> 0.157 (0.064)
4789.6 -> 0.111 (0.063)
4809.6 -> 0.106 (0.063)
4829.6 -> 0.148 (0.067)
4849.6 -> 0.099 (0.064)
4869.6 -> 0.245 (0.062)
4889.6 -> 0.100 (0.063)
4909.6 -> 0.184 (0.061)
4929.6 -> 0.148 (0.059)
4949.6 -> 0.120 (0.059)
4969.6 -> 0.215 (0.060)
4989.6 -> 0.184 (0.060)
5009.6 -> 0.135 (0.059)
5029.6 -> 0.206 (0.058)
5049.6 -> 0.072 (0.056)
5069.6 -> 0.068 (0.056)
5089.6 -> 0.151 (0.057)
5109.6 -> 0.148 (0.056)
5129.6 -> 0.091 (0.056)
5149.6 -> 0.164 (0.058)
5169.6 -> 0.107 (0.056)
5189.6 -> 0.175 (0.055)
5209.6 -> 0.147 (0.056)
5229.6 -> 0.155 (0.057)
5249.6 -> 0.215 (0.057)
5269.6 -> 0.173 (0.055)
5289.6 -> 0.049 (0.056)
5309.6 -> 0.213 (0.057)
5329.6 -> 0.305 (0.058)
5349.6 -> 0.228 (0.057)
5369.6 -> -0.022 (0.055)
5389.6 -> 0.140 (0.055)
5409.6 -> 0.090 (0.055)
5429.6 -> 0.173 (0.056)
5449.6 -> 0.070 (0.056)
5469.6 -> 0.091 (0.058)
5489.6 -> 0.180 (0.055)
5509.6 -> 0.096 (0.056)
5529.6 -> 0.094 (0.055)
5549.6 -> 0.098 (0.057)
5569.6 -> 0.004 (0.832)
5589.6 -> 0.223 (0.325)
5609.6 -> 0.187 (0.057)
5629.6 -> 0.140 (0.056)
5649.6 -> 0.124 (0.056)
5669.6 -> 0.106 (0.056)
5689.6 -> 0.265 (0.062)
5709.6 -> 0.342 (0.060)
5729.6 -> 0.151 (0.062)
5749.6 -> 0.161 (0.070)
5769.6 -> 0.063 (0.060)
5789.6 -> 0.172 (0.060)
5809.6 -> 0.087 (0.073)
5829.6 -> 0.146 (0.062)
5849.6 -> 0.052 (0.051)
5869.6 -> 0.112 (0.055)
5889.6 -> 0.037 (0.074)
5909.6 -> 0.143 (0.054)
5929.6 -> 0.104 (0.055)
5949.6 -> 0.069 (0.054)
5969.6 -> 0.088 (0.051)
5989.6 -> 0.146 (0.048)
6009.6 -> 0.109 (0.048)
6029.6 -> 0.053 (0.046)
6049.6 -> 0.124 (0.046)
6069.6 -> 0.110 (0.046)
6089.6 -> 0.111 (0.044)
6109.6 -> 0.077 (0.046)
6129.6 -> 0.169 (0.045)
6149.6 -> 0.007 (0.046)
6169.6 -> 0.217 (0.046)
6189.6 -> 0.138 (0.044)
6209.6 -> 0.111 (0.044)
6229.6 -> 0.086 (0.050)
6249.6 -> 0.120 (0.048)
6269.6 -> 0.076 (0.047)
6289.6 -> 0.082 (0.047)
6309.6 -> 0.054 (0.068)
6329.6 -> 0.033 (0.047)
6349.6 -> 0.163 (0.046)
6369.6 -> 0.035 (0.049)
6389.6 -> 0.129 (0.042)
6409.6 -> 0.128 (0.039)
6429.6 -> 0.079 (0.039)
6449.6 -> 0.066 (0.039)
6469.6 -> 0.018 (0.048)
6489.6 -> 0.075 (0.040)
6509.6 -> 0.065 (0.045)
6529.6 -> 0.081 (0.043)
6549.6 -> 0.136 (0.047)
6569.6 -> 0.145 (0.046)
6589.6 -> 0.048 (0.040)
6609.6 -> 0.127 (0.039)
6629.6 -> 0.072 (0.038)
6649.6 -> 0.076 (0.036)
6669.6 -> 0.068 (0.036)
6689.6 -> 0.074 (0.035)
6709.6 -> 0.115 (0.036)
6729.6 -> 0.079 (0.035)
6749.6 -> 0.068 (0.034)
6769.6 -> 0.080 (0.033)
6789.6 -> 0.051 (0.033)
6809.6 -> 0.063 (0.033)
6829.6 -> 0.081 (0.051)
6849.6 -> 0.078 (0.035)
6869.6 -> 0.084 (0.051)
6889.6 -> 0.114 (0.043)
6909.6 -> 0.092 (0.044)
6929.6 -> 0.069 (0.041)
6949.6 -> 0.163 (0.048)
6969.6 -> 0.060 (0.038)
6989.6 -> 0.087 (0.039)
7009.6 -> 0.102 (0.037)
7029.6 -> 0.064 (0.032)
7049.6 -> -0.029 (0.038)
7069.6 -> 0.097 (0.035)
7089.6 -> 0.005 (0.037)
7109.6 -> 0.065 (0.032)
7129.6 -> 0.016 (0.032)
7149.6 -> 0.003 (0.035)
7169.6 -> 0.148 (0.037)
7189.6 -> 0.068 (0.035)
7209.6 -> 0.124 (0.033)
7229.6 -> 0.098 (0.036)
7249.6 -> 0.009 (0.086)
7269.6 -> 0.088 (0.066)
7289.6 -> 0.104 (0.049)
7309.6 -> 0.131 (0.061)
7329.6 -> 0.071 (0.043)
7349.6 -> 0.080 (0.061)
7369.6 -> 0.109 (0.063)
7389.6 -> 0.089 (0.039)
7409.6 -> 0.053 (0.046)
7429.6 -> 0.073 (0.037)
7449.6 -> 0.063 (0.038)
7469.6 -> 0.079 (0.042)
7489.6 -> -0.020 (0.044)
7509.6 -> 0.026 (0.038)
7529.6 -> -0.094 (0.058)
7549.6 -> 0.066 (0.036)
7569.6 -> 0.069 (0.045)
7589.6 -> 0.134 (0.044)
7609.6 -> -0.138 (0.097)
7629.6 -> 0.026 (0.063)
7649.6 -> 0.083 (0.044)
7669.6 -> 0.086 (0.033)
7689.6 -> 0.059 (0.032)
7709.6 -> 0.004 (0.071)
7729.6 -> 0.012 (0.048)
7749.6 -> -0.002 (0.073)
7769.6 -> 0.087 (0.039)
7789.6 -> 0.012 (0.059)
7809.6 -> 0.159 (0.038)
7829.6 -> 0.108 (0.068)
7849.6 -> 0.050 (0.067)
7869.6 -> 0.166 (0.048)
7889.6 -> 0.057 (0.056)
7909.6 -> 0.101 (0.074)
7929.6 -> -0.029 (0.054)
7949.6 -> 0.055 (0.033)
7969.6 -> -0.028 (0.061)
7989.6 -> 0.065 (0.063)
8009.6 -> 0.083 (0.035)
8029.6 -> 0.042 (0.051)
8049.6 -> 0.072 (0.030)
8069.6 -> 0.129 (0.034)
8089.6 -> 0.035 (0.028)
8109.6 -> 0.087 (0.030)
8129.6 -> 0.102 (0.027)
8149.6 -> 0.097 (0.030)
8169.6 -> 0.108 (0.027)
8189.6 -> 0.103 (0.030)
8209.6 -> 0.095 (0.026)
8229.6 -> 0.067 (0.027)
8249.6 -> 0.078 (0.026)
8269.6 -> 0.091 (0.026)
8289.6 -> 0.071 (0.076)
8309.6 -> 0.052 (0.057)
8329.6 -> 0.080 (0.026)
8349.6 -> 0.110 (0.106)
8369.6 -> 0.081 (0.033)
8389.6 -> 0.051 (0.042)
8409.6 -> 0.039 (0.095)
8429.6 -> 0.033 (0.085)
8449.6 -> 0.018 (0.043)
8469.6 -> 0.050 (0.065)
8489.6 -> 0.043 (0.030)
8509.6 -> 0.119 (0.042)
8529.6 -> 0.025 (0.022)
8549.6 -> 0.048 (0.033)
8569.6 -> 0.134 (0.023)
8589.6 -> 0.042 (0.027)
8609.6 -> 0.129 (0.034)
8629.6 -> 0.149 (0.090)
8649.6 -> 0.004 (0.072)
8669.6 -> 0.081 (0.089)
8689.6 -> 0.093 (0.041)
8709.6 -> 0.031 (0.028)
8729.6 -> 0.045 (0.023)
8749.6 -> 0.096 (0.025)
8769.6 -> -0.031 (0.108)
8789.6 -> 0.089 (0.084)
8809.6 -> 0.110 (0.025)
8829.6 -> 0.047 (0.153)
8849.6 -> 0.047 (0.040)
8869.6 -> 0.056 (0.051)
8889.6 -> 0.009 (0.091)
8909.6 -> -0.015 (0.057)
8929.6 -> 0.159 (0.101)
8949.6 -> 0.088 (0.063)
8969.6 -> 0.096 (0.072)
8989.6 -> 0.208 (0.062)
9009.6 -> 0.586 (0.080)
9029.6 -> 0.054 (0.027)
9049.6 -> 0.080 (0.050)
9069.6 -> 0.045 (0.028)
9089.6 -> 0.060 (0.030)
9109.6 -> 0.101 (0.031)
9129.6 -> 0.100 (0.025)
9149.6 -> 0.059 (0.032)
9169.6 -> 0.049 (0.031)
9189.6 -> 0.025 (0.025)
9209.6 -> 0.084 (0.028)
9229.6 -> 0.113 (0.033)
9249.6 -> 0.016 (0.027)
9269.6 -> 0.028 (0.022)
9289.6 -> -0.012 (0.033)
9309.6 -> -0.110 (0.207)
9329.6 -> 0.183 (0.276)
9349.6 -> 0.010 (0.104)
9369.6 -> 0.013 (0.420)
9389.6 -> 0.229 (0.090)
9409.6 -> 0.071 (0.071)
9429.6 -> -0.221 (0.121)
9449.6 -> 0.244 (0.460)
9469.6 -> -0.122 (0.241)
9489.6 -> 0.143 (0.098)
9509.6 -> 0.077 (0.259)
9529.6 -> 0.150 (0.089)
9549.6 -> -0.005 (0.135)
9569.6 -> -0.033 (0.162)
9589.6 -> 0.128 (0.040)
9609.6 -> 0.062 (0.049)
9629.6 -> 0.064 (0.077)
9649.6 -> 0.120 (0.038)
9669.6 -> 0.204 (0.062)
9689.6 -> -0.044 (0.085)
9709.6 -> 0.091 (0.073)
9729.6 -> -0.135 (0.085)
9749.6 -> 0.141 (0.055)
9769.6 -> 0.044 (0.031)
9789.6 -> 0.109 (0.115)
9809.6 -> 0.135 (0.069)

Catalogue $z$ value 1.414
